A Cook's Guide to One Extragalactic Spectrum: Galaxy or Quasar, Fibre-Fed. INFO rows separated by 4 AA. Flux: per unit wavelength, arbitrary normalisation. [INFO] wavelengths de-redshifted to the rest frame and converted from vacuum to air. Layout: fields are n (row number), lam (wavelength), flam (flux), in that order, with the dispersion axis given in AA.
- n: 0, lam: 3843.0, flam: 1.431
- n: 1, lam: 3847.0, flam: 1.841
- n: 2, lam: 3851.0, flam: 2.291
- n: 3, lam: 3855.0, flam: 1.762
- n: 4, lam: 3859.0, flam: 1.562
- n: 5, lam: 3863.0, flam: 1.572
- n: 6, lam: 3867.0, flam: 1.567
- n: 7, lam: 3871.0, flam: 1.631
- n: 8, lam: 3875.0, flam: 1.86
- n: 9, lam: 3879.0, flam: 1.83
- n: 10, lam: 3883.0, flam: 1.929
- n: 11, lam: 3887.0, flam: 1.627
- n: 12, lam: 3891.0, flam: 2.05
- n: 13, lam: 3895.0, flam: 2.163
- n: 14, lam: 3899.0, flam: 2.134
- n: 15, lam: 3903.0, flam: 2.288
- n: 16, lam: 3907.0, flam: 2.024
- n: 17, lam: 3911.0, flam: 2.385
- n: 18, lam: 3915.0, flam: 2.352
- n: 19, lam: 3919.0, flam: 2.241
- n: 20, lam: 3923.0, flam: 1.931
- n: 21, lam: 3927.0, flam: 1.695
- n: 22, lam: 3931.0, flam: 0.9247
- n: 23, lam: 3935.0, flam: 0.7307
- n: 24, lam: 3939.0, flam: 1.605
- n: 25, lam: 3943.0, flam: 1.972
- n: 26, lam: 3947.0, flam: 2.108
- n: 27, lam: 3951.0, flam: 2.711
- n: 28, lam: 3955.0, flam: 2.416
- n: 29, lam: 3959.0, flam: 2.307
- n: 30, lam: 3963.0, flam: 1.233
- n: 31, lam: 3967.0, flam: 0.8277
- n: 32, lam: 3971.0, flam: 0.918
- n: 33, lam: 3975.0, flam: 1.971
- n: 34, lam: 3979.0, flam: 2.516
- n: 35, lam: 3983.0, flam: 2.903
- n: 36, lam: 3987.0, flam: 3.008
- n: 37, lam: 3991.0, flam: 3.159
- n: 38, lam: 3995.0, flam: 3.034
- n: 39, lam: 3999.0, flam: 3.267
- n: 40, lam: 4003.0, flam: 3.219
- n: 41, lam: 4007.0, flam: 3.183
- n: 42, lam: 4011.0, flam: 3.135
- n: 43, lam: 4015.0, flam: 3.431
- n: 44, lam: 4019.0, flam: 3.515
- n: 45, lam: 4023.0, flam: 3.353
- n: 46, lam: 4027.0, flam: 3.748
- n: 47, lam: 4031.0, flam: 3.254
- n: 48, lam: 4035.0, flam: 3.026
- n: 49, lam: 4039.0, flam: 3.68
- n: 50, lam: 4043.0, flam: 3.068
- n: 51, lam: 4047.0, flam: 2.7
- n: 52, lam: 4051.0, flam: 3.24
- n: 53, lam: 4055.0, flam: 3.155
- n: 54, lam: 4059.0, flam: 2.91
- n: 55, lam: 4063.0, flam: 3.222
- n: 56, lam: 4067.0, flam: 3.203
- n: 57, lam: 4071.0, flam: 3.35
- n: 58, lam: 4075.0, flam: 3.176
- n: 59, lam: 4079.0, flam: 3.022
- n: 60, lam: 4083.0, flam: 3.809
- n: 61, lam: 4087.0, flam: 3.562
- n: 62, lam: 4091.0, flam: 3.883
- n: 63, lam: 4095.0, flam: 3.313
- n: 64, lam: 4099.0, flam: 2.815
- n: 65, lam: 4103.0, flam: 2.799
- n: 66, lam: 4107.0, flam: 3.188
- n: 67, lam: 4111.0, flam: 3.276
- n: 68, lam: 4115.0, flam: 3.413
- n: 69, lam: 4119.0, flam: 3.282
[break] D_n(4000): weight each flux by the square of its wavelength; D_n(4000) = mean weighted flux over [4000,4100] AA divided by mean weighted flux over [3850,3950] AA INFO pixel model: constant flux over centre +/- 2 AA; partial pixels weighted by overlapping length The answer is 1.91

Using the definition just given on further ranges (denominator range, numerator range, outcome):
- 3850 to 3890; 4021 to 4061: 1.99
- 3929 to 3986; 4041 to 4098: 1.89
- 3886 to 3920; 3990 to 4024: 1.59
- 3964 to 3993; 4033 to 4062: 1.49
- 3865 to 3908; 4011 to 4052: 1.85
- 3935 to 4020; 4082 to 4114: 1.44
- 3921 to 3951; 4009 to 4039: 2.14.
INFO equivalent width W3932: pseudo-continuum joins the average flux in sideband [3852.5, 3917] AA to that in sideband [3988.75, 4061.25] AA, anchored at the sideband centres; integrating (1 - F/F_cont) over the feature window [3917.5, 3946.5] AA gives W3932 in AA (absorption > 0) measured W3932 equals 9.3 AA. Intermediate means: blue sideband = 1.92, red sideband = 3.23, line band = 1.6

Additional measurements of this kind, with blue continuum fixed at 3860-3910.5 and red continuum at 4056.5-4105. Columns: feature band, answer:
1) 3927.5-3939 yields 5.95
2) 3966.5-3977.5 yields 5.07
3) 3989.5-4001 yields -2.13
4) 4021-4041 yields -3.46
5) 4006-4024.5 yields -3.50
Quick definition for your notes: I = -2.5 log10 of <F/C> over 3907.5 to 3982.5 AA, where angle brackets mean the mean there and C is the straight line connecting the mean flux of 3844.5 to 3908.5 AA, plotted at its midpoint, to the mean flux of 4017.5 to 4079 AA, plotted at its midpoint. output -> 0.28 mag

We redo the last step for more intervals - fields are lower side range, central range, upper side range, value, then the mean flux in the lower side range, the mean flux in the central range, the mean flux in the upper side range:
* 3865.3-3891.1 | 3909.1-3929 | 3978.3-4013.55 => 0.046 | 1.77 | 2.12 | 3.07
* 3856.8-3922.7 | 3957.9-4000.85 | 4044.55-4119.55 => 0.128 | 1.95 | 2.28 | 3.23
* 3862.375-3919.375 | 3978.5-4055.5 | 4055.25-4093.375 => -0.101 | 1.98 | 3.19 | 3.34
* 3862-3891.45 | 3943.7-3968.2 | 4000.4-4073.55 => 0.245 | 1.75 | 1.97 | 3.24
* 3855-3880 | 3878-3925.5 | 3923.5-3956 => -0.211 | 1.67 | 2.08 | 1.76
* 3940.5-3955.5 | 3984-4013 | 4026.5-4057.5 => -0.135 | 2.27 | 3.14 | 3.2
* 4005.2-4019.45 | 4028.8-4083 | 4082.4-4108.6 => 0.042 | 3.3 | 3.18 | 3.32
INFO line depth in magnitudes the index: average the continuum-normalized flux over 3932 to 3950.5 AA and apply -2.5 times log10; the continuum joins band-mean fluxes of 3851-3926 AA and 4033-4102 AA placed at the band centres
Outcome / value 0.37 mag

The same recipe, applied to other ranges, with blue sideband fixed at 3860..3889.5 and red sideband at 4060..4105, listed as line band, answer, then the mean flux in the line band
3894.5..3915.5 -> -0.144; 2.22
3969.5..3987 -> 0.134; 2.22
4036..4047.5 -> -0.080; 3.2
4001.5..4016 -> -0.185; 3.23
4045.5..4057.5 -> 0.002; 3.04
